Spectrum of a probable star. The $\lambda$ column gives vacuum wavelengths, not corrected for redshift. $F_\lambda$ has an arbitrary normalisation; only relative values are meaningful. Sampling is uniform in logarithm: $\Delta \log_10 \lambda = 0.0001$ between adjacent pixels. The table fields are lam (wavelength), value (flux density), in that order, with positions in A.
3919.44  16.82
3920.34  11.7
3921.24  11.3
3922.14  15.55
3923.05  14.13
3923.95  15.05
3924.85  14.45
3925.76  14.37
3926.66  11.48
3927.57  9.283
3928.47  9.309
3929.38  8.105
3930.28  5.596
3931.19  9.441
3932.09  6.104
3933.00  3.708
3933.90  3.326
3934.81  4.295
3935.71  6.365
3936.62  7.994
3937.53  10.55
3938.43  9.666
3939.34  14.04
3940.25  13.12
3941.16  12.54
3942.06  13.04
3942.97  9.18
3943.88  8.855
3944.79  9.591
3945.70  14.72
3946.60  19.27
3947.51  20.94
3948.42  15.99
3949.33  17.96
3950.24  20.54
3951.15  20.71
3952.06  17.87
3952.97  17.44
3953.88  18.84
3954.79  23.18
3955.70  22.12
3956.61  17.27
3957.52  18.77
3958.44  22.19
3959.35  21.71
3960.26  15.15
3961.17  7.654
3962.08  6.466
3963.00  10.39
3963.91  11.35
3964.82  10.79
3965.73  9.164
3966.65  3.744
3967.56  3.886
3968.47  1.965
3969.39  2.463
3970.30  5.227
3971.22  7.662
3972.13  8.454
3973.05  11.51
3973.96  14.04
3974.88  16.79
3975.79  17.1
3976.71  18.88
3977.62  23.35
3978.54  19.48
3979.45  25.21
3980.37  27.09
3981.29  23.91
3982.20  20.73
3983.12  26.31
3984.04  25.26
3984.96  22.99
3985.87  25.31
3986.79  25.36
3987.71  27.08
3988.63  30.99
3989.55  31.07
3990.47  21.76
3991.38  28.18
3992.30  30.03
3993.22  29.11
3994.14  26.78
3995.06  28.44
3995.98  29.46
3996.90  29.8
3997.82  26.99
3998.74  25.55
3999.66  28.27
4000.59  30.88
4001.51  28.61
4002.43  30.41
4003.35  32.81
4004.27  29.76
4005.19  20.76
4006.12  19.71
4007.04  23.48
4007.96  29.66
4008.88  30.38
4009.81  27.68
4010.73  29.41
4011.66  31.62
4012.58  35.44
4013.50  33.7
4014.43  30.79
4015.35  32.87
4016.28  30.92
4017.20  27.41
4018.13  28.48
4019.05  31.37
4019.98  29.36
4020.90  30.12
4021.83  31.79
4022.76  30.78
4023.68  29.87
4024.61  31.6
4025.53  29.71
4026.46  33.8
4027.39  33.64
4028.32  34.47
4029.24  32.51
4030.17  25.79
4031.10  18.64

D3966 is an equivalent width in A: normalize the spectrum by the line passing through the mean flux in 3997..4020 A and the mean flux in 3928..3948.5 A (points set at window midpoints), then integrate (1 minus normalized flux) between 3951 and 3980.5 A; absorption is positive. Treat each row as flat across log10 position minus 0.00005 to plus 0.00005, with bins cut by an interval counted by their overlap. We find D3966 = 4.8 A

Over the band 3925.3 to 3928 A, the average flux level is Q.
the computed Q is 11.7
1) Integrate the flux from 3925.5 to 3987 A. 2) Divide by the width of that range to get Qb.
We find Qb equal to 14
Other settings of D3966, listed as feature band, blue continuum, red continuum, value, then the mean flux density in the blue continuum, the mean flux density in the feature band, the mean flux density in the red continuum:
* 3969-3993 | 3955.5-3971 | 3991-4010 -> -1.3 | 10.9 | 20.8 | 27.9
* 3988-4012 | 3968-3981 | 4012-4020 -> -3.7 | 14.3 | 28.1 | 31.3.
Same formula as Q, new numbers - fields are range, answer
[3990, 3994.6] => 27.2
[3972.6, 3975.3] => 14.1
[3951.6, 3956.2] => 19.9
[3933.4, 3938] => 6.5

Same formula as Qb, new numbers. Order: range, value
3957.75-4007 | 20.4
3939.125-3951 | 14.8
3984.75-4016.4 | 28.5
